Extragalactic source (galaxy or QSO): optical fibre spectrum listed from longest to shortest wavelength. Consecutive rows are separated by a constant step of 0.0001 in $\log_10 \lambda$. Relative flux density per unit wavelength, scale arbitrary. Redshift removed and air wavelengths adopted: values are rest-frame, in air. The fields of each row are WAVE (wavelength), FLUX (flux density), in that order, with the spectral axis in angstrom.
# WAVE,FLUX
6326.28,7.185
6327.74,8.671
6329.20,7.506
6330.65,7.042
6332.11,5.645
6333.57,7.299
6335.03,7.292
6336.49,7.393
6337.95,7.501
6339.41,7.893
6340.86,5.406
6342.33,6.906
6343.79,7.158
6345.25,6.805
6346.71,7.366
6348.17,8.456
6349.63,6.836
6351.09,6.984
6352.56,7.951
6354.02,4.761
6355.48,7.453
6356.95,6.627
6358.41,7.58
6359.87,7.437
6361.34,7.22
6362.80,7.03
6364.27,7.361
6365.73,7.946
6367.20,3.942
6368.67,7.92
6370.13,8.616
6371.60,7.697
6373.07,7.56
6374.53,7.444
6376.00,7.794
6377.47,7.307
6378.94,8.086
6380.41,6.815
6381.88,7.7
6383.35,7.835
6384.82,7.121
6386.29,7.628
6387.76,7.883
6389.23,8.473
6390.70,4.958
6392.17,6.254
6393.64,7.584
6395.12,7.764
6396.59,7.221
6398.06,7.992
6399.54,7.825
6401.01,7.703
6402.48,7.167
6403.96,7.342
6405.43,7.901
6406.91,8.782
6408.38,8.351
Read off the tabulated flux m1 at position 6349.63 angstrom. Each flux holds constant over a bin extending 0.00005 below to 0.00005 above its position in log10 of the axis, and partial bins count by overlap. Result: 6.836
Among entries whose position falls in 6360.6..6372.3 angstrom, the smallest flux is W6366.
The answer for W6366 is 3.942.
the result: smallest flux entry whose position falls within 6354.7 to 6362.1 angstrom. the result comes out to 6.627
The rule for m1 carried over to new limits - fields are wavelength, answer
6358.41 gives 7.58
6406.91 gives 8.782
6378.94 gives 8.086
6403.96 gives 7.342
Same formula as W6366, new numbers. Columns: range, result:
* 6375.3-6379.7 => 7.307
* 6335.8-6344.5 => 5.406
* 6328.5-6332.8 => 5.645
